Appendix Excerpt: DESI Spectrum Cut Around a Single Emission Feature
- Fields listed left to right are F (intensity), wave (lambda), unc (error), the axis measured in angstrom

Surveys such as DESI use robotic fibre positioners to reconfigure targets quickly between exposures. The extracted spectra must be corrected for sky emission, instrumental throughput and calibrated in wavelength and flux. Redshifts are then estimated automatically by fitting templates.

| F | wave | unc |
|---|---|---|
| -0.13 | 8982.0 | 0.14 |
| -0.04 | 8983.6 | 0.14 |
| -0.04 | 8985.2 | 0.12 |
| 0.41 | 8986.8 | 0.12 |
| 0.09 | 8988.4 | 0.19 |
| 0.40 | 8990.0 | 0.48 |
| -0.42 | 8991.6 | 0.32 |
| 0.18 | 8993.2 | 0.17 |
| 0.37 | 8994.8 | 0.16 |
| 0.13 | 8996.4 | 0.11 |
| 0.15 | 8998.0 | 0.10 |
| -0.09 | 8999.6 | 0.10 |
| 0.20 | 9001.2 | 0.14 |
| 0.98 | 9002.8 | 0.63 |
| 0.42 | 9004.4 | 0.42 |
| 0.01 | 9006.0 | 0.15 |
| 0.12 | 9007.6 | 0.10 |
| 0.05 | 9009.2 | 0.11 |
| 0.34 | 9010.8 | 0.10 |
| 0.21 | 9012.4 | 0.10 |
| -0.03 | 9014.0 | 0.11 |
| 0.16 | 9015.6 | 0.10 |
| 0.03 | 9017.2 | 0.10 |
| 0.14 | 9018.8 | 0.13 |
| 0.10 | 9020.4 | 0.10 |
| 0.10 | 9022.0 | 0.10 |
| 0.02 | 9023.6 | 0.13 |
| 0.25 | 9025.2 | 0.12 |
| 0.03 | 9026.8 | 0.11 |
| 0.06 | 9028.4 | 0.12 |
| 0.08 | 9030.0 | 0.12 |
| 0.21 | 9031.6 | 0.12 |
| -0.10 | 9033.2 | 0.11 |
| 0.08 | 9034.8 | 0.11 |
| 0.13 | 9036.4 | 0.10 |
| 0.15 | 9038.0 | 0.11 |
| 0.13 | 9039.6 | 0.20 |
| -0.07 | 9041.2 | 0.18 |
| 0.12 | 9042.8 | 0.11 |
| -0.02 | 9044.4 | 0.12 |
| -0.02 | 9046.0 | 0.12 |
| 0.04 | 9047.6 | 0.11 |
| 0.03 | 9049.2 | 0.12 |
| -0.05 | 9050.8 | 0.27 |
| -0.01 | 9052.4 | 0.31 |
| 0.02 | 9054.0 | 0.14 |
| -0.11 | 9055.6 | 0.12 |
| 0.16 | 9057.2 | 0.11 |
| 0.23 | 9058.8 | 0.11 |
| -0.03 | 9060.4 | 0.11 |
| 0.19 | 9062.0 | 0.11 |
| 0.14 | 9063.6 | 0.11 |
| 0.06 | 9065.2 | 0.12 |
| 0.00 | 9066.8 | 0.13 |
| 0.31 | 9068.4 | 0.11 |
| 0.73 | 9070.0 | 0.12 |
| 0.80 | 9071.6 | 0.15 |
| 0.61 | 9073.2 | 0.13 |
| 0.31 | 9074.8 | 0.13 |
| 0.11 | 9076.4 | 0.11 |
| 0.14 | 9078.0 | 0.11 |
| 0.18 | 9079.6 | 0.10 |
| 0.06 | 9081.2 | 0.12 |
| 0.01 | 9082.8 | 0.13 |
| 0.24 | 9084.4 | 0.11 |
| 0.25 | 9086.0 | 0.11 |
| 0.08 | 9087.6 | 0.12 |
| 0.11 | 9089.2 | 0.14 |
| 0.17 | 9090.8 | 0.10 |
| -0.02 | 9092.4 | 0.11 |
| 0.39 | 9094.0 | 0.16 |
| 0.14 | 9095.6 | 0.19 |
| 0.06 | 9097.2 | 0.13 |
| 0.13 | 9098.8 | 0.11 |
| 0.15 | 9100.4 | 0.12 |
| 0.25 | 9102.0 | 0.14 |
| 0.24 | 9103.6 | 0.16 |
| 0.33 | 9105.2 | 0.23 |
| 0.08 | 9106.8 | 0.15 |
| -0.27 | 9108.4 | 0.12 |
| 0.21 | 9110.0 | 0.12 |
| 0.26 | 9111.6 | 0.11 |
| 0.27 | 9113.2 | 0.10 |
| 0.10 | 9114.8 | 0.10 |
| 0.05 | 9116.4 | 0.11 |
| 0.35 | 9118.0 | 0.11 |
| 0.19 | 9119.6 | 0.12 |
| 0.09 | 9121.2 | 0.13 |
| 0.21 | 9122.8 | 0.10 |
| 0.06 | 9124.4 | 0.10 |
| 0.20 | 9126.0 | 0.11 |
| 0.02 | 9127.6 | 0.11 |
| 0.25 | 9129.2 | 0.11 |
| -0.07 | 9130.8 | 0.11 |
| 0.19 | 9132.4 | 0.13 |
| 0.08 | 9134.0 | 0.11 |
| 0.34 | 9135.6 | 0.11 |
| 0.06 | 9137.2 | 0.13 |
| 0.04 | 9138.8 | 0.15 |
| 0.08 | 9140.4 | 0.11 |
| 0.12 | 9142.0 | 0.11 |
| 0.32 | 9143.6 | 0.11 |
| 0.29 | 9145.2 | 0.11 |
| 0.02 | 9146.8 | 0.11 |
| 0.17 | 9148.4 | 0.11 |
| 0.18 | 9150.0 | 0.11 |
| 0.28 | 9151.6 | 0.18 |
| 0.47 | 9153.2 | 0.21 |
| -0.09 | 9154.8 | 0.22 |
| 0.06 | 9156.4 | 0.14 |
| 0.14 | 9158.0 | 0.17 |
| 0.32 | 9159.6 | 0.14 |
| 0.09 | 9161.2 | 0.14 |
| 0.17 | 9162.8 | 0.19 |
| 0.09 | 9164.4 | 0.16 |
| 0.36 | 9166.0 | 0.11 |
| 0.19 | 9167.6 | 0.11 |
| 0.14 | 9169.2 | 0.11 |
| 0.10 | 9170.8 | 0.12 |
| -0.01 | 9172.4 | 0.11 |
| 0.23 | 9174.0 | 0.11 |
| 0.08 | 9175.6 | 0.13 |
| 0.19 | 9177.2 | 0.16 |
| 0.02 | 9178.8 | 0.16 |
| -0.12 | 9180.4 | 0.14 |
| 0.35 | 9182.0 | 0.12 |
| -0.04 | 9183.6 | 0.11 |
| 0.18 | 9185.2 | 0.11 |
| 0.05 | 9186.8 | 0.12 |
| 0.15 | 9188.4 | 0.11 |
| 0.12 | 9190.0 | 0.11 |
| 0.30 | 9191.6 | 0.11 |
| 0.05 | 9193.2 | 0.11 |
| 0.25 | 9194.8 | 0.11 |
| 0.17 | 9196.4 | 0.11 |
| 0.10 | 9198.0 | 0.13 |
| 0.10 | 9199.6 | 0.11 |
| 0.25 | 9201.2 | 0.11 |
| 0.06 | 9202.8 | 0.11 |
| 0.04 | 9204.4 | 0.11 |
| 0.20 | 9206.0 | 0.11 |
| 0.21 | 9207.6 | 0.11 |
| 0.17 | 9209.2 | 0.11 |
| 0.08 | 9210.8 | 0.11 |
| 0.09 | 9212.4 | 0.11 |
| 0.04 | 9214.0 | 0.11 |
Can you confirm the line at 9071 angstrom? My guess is H-beta 4861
